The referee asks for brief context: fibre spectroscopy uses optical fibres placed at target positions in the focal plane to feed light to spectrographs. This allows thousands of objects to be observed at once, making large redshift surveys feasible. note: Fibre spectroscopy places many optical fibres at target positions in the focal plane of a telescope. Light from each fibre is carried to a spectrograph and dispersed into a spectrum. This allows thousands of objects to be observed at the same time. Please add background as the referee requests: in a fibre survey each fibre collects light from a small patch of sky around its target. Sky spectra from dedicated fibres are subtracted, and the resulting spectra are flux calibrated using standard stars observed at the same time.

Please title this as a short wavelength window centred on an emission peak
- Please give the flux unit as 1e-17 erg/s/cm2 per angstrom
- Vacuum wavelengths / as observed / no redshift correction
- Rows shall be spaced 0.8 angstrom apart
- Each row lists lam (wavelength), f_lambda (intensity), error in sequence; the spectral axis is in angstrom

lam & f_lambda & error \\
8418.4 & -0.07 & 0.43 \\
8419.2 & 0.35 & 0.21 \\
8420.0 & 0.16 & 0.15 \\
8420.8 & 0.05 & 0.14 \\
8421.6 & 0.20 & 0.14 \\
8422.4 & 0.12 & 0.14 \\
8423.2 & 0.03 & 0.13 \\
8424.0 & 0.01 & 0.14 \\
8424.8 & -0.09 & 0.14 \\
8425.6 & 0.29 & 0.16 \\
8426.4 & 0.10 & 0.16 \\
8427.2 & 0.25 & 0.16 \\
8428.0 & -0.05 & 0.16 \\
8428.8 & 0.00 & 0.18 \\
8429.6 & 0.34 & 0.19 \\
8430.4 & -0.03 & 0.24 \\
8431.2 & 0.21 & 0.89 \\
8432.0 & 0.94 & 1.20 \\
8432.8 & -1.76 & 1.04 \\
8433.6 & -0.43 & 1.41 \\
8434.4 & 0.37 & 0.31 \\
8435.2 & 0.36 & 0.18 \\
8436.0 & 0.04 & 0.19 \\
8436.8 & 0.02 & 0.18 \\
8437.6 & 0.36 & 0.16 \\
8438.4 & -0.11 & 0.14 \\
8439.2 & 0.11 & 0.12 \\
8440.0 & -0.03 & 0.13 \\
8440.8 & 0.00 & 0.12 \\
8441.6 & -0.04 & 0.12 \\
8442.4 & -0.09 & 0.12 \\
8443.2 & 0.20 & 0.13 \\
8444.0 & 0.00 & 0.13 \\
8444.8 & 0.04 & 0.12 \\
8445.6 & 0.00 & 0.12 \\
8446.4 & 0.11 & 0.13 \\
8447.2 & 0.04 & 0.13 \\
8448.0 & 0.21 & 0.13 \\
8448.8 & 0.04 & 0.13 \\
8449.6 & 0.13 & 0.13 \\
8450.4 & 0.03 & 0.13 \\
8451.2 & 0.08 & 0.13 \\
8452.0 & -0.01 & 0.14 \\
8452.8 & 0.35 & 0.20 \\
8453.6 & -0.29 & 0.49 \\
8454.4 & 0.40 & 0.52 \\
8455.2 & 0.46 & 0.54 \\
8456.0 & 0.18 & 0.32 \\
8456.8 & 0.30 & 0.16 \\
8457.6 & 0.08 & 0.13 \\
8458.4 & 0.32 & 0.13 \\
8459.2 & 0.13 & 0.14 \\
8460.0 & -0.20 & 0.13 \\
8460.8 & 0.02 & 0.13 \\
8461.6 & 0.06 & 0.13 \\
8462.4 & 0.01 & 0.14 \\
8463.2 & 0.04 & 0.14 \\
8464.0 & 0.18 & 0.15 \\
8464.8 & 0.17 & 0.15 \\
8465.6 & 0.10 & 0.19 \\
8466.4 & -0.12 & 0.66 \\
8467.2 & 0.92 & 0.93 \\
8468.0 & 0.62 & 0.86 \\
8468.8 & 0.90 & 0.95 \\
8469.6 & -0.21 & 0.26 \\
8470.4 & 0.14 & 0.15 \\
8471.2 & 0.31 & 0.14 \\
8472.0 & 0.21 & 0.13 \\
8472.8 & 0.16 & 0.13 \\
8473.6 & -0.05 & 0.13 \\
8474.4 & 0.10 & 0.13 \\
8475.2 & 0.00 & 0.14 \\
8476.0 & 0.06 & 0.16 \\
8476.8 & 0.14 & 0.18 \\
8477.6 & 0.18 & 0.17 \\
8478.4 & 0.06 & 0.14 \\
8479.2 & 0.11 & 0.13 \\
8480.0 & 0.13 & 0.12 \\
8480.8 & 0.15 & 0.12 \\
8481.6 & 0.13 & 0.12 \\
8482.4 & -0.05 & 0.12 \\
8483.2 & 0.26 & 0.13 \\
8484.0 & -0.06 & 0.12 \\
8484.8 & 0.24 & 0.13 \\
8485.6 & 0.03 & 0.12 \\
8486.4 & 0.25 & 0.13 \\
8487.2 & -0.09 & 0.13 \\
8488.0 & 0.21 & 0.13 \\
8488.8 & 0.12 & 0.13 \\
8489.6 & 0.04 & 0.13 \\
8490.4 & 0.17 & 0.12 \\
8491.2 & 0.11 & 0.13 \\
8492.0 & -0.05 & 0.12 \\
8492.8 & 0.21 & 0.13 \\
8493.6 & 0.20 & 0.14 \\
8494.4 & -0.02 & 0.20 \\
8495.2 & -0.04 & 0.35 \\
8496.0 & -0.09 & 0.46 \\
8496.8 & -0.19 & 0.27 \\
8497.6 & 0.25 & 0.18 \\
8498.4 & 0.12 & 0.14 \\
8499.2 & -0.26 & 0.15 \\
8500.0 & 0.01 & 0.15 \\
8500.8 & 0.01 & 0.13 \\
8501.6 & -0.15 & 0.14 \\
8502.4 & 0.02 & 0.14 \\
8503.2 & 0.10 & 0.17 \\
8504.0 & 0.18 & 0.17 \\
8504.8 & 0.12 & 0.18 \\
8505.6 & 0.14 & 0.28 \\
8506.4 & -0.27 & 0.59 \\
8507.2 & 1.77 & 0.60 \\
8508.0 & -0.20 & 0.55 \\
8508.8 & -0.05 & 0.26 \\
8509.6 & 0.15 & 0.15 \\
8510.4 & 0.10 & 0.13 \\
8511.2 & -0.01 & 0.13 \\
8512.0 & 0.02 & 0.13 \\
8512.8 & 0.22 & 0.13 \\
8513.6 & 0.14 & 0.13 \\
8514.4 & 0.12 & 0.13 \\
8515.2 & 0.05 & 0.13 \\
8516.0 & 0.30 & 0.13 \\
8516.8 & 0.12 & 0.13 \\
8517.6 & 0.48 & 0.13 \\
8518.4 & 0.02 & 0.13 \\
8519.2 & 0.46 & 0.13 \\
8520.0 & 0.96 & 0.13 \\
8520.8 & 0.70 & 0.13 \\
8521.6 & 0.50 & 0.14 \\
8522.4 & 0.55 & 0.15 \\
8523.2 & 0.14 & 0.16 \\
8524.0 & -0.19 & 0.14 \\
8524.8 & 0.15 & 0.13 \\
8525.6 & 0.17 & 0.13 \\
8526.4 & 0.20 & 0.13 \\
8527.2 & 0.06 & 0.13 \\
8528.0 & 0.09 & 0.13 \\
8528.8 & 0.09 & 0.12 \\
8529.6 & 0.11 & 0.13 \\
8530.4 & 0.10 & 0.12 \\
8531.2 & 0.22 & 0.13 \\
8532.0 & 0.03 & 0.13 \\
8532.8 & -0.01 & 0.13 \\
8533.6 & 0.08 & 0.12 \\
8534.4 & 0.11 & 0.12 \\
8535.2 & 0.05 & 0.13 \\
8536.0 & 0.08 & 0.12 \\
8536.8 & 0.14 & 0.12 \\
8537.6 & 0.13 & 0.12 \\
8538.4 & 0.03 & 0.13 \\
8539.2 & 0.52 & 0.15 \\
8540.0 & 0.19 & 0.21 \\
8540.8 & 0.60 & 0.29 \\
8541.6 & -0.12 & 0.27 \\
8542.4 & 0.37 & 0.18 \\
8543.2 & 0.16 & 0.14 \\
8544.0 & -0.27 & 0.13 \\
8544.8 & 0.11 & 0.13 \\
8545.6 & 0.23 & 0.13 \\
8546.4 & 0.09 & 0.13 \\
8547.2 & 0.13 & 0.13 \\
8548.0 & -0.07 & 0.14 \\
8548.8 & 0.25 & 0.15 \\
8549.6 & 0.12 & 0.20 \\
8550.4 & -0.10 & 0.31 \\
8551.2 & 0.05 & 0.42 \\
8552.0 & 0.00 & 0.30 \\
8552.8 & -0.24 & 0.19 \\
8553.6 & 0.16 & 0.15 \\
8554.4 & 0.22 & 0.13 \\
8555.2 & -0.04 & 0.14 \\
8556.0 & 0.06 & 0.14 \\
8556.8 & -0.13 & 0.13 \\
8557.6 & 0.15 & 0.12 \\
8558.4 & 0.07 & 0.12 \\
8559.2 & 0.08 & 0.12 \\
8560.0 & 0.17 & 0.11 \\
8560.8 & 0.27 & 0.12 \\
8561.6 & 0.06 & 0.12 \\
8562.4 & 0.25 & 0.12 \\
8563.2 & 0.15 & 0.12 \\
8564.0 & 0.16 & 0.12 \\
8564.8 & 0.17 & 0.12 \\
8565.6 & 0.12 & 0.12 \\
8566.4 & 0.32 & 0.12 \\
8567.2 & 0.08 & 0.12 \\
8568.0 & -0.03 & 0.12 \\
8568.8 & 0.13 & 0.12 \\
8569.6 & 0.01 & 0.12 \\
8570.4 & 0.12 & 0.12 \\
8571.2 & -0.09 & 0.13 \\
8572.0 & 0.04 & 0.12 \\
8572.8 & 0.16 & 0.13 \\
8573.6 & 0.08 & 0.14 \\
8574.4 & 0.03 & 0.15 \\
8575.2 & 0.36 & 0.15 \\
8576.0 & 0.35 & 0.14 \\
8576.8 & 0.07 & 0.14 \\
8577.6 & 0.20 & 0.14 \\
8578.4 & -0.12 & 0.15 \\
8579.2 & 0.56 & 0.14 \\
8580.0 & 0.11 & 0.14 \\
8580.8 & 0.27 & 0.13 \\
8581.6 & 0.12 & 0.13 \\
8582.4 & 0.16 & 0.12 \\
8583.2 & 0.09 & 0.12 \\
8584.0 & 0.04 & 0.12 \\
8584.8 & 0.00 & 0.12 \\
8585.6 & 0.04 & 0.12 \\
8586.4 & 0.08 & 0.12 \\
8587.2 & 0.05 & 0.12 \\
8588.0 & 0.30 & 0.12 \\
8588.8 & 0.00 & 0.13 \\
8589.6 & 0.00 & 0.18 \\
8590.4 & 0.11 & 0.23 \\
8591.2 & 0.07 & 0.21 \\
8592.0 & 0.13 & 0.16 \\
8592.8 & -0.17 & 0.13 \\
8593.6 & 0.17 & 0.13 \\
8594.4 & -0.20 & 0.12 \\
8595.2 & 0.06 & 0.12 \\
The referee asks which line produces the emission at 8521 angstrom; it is H-gamma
